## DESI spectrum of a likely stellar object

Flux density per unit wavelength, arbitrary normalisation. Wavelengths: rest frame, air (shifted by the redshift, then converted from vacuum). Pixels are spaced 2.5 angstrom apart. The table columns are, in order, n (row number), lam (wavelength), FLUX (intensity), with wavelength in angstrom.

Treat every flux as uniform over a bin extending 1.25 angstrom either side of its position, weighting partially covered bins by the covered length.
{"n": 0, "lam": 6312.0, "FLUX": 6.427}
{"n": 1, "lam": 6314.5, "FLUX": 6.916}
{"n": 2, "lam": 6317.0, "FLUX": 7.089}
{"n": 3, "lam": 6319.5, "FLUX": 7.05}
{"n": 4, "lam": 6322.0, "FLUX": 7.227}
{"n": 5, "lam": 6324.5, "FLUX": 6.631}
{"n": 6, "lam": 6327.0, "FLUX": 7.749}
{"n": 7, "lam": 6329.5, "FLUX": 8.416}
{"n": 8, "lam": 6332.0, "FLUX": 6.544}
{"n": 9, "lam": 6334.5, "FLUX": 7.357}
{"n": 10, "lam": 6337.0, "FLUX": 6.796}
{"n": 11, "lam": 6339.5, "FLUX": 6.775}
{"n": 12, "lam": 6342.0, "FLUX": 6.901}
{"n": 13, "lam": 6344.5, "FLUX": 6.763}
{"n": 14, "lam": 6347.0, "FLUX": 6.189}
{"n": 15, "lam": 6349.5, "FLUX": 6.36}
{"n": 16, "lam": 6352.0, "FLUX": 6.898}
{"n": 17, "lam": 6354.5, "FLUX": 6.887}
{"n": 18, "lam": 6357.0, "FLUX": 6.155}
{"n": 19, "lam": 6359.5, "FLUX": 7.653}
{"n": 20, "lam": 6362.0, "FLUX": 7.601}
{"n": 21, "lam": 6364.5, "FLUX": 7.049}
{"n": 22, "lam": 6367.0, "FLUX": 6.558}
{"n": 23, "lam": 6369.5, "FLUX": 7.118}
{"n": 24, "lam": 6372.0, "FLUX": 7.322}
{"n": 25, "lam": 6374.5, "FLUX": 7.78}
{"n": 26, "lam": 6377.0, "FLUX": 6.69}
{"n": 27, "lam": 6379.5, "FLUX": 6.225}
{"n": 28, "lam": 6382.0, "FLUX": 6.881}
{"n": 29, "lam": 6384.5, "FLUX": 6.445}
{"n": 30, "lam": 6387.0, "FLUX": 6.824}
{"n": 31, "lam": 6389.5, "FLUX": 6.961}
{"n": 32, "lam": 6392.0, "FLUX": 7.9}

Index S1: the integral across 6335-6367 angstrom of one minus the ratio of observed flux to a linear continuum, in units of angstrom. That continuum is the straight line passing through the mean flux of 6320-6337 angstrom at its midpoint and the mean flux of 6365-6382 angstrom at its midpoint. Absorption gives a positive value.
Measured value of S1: 1.2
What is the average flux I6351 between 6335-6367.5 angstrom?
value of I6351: 6.83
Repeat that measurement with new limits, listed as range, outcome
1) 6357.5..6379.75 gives 7.12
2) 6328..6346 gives 7.08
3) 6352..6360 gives 6.83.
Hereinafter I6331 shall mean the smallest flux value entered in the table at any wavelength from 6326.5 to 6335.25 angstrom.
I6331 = 6.544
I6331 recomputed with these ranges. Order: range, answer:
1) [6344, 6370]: 6.155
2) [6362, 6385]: 6.225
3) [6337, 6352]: 6.189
